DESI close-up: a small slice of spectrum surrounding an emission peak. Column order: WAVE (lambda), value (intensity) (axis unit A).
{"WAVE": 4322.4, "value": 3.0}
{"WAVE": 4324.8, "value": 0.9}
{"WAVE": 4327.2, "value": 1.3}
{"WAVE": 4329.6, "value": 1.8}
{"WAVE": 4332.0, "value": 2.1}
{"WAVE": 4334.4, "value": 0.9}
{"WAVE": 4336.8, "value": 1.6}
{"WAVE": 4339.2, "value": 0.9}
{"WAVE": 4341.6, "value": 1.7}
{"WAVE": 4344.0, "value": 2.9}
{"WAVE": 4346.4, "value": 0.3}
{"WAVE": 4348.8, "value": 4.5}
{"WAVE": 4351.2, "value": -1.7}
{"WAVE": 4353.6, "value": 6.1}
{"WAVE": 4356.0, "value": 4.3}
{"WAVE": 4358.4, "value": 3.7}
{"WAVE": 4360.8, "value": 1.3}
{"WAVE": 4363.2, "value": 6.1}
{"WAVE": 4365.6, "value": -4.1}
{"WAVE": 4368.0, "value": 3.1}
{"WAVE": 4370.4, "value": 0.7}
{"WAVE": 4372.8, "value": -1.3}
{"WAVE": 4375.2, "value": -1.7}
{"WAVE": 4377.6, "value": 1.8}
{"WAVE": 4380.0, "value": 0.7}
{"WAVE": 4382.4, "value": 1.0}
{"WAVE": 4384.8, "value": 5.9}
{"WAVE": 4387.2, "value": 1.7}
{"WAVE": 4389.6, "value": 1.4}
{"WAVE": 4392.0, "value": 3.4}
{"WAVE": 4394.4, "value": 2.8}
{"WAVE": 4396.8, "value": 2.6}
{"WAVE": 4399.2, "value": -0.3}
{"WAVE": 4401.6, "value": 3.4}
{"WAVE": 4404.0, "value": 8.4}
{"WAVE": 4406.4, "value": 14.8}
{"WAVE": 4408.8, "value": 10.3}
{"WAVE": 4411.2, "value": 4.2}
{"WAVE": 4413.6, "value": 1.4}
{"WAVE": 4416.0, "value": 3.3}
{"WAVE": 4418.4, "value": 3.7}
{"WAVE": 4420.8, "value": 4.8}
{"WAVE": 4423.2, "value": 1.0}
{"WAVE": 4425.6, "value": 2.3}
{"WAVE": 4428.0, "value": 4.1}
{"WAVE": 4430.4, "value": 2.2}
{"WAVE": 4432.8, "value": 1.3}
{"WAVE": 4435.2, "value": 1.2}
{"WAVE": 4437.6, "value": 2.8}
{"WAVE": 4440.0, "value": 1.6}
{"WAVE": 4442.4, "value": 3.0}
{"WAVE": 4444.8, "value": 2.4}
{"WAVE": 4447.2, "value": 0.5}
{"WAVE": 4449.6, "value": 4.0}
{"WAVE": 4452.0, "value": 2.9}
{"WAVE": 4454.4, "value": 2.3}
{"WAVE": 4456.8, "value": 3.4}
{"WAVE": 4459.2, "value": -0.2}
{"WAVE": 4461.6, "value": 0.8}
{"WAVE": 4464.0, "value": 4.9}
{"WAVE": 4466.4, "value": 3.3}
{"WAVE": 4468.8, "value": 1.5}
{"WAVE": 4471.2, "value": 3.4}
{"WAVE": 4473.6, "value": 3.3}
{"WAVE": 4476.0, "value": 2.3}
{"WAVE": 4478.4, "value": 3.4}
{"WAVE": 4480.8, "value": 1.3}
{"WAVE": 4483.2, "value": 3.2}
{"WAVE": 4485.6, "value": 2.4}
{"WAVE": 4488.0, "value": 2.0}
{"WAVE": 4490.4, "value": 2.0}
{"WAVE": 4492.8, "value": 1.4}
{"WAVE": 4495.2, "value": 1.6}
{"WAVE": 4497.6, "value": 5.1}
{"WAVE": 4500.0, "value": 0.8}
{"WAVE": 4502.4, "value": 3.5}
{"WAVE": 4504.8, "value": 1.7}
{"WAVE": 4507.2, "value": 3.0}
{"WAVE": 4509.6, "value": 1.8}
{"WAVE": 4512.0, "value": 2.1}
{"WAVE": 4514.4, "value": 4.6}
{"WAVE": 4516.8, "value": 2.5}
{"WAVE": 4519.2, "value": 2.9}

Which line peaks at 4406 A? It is [O II] 3727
